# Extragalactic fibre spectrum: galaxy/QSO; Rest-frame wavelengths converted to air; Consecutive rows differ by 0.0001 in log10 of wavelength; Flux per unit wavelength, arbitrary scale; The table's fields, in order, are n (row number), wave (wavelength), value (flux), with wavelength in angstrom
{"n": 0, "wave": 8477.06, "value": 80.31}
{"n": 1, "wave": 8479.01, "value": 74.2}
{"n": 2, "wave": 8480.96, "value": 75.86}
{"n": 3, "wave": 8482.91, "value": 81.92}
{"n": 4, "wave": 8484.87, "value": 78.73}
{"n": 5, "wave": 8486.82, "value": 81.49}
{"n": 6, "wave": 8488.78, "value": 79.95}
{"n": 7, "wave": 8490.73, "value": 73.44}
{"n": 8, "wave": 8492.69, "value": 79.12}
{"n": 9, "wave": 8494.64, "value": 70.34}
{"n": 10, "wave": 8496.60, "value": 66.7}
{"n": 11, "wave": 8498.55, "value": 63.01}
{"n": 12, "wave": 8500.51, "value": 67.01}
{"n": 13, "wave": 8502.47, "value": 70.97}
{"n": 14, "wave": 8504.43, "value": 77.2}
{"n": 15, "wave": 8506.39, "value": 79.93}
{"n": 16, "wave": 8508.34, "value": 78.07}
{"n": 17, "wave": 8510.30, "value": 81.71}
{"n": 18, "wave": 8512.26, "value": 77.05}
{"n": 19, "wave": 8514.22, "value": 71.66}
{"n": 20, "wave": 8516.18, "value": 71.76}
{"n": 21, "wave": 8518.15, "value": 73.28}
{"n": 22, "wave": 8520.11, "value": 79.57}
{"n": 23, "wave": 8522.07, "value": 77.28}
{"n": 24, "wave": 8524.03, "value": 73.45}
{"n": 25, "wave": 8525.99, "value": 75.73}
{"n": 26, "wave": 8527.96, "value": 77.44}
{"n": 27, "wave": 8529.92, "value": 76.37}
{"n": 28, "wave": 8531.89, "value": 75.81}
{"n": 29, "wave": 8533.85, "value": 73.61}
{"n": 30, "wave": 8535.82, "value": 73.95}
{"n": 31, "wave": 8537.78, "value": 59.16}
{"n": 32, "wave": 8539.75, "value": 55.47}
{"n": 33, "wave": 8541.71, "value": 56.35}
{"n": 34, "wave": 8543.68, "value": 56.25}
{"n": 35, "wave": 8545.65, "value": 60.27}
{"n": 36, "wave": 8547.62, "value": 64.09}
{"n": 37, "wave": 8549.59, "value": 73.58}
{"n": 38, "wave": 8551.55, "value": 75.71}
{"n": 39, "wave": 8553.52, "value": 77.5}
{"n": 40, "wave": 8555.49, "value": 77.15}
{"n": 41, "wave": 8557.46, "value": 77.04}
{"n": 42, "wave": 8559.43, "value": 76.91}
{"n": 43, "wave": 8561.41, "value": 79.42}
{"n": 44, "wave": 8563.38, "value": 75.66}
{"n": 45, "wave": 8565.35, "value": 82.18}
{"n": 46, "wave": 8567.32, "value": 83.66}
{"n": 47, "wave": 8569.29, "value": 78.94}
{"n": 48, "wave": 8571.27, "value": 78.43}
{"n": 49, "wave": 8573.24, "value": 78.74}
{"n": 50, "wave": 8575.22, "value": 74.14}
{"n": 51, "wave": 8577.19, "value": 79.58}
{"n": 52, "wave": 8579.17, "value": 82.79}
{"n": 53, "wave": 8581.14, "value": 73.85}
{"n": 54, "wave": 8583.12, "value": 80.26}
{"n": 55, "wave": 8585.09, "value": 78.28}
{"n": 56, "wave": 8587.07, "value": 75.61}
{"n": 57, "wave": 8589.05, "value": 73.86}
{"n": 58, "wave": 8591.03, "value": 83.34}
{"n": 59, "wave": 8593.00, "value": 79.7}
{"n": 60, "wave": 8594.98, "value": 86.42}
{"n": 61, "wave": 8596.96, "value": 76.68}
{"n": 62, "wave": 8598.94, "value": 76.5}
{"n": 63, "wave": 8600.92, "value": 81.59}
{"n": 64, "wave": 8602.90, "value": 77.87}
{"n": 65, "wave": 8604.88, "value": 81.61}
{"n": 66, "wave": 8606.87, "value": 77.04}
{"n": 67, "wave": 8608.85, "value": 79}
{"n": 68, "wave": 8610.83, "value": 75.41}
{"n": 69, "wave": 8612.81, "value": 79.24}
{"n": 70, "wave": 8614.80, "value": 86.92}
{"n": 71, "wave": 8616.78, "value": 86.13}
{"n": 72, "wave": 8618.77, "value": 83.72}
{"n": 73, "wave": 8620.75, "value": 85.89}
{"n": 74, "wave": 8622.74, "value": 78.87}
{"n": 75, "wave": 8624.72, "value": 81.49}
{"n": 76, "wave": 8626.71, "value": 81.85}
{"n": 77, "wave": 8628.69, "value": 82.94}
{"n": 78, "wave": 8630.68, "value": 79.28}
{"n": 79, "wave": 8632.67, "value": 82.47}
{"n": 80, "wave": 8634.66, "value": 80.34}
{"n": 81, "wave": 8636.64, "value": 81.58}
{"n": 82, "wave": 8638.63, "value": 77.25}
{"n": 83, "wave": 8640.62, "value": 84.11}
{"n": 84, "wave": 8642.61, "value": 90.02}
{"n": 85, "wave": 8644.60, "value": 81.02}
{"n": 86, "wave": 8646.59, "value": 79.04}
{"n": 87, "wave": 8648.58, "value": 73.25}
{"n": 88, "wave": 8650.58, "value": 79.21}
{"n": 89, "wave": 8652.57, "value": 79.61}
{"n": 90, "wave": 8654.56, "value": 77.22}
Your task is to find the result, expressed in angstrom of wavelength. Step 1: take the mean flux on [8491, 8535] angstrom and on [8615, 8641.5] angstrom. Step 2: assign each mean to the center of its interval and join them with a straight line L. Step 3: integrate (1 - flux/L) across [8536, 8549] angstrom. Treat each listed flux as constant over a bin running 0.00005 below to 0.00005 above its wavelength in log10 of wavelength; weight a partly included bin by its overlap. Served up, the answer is 2.8 angstrom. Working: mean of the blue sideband 74.4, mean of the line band 60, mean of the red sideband 82.1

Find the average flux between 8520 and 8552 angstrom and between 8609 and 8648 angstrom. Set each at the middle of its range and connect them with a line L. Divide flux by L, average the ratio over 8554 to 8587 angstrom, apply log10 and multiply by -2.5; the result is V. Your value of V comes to -0.064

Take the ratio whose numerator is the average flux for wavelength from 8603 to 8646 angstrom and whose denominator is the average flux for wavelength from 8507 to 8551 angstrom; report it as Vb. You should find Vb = 1.15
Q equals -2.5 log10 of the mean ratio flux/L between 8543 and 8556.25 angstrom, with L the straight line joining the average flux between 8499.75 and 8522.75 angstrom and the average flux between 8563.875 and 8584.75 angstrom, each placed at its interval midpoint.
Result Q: 0.12 mag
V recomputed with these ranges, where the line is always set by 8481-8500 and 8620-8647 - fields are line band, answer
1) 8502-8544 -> 0.05 mag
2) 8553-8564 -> 0.01 mag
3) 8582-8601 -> 0.01 mag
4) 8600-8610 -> 0.02 mag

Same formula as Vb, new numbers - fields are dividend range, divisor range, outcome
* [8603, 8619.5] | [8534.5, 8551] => 1.28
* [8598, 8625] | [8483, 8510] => 1.08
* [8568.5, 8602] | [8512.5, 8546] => 1.12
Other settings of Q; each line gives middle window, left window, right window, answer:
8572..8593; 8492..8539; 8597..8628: 0.01 mag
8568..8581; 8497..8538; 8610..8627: 0.00 mag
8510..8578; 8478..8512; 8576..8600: 0.05 mag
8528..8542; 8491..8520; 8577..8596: 0.11 mag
